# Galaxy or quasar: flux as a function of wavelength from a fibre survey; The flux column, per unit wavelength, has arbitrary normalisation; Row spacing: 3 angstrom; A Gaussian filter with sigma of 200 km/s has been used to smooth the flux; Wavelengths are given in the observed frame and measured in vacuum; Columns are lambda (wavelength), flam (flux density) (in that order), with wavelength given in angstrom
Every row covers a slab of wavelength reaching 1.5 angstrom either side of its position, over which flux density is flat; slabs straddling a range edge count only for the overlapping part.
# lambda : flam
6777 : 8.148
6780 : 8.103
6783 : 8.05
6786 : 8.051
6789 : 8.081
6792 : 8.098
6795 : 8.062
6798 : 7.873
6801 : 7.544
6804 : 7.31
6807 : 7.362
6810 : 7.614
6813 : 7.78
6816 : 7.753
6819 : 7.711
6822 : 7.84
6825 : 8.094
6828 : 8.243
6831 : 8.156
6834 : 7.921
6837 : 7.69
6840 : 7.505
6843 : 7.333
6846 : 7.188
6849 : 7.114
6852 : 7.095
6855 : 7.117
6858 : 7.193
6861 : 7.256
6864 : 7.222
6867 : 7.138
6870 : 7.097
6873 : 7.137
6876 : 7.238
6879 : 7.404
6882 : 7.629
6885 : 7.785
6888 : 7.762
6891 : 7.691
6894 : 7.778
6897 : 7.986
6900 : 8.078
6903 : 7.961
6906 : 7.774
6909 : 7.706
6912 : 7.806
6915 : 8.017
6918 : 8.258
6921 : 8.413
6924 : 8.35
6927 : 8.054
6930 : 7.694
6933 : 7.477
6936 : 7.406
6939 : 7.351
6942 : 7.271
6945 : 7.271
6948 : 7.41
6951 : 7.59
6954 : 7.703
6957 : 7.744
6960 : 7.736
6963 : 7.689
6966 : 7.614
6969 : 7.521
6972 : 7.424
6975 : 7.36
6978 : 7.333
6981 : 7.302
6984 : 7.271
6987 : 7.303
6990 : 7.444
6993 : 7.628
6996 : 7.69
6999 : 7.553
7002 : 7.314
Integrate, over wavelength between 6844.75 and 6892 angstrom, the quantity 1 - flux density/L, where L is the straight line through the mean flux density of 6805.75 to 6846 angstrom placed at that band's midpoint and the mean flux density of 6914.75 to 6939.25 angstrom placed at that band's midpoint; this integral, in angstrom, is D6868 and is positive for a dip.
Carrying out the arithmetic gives 3.1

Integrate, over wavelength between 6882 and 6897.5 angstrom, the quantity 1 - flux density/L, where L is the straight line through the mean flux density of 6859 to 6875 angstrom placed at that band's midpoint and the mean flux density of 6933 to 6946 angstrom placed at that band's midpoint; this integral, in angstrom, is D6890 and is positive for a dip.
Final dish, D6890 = -1.2 angstrom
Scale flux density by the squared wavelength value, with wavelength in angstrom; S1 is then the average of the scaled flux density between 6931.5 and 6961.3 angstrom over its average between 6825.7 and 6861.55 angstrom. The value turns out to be 1.03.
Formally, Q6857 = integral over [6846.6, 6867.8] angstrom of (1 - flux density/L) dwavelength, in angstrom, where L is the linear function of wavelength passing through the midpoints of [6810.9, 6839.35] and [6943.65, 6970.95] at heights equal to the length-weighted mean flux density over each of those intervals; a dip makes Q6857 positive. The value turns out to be 1.8 angstrom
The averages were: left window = 7.89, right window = 7.59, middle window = 7.16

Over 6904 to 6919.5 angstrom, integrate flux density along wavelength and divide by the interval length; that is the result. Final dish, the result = 7.91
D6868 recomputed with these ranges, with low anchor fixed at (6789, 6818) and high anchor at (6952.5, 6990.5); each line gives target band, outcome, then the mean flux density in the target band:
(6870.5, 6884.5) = 0.5 angstrom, 7.36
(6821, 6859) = 0.5 angstrom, 7.58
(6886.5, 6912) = -0.8 angstrom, 7.84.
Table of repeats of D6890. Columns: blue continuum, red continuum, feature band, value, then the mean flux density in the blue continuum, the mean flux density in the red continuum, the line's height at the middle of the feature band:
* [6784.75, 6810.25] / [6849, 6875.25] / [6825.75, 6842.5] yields -1.0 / 7.78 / 7.16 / 7.43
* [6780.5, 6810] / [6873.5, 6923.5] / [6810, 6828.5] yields -0.1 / 7.82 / 7.83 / 7.82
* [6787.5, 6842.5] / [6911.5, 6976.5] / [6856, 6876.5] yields 1.5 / 7.8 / 7.69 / 7.76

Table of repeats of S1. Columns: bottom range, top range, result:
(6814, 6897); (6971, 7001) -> 1.02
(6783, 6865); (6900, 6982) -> 1.04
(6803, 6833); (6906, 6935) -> 1.05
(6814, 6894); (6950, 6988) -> 1.03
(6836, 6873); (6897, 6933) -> 1.12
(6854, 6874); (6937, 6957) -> 1.07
